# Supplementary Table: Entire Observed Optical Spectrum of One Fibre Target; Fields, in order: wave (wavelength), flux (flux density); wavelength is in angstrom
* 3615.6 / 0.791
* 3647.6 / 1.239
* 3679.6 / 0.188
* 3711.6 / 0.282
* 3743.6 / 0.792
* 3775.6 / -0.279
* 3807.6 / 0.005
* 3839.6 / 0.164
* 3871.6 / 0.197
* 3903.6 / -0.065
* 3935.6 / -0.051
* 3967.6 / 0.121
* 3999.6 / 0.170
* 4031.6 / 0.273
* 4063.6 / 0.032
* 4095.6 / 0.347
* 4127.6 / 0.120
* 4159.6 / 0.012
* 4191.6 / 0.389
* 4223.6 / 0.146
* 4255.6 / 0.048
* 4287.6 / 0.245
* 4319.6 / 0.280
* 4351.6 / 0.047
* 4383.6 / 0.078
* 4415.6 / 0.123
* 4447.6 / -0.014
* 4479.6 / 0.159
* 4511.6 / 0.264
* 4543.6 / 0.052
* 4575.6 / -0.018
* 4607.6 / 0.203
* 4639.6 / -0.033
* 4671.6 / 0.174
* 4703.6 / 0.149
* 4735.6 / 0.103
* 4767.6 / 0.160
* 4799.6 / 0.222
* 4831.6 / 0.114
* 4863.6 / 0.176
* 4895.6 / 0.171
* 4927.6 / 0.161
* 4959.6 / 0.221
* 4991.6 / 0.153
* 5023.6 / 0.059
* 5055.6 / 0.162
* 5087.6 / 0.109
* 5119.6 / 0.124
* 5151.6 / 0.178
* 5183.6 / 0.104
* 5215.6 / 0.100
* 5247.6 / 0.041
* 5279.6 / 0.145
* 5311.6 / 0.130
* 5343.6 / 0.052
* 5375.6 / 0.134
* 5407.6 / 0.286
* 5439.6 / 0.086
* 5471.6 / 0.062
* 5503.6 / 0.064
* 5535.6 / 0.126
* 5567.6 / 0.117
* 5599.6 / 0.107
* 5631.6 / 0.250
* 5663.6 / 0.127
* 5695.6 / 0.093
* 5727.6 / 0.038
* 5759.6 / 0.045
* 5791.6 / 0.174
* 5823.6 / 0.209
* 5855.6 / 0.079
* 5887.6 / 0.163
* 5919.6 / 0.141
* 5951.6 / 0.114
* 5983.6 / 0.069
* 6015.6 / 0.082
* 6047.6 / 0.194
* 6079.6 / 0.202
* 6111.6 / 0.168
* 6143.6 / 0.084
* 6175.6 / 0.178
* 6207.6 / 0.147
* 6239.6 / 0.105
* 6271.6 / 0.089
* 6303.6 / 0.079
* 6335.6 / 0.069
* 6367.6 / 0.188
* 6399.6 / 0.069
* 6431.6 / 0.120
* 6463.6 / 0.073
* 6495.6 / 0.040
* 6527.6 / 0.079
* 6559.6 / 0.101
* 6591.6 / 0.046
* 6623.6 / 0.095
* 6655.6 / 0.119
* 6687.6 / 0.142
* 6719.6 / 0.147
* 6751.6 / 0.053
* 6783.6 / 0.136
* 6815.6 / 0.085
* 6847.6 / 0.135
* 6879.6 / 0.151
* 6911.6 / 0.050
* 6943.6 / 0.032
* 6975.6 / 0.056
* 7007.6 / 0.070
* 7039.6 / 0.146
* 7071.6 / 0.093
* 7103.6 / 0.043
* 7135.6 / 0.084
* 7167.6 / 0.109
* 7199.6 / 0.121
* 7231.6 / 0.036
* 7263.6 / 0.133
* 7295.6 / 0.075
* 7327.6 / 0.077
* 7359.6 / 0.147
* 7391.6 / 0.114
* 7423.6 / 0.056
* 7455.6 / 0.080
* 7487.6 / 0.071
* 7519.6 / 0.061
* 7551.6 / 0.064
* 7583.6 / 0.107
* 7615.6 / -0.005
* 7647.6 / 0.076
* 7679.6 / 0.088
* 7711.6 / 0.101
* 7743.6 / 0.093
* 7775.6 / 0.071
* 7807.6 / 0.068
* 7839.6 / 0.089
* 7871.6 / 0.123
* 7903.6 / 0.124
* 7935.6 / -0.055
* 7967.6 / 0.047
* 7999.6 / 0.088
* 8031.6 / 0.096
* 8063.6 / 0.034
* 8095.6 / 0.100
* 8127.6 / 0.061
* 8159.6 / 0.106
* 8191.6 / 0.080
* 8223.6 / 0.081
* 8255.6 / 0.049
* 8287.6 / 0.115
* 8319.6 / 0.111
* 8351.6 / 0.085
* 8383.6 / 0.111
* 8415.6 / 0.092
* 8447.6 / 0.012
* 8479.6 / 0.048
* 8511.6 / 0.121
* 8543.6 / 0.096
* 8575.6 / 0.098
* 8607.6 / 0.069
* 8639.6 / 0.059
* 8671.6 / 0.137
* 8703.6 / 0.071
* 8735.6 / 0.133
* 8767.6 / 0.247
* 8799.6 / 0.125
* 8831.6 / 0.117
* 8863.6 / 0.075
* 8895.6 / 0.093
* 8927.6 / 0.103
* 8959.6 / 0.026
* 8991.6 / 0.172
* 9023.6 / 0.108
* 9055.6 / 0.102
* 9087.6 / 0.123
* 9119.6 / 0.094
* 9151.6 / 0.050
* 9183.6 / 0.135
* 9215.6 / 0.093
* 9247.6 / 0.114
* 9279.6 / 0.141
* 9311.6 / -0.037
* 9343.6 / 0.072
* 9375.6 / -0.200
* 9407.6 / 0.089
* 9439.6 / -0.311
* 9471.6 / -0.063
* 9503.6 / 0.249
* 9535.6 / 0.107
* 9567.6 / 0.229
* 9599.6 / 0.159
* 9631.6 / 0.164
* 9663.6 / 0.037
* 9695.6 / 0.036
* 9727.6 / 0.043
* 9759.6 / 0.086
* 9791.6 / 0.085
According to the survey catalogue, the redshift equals 1.347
